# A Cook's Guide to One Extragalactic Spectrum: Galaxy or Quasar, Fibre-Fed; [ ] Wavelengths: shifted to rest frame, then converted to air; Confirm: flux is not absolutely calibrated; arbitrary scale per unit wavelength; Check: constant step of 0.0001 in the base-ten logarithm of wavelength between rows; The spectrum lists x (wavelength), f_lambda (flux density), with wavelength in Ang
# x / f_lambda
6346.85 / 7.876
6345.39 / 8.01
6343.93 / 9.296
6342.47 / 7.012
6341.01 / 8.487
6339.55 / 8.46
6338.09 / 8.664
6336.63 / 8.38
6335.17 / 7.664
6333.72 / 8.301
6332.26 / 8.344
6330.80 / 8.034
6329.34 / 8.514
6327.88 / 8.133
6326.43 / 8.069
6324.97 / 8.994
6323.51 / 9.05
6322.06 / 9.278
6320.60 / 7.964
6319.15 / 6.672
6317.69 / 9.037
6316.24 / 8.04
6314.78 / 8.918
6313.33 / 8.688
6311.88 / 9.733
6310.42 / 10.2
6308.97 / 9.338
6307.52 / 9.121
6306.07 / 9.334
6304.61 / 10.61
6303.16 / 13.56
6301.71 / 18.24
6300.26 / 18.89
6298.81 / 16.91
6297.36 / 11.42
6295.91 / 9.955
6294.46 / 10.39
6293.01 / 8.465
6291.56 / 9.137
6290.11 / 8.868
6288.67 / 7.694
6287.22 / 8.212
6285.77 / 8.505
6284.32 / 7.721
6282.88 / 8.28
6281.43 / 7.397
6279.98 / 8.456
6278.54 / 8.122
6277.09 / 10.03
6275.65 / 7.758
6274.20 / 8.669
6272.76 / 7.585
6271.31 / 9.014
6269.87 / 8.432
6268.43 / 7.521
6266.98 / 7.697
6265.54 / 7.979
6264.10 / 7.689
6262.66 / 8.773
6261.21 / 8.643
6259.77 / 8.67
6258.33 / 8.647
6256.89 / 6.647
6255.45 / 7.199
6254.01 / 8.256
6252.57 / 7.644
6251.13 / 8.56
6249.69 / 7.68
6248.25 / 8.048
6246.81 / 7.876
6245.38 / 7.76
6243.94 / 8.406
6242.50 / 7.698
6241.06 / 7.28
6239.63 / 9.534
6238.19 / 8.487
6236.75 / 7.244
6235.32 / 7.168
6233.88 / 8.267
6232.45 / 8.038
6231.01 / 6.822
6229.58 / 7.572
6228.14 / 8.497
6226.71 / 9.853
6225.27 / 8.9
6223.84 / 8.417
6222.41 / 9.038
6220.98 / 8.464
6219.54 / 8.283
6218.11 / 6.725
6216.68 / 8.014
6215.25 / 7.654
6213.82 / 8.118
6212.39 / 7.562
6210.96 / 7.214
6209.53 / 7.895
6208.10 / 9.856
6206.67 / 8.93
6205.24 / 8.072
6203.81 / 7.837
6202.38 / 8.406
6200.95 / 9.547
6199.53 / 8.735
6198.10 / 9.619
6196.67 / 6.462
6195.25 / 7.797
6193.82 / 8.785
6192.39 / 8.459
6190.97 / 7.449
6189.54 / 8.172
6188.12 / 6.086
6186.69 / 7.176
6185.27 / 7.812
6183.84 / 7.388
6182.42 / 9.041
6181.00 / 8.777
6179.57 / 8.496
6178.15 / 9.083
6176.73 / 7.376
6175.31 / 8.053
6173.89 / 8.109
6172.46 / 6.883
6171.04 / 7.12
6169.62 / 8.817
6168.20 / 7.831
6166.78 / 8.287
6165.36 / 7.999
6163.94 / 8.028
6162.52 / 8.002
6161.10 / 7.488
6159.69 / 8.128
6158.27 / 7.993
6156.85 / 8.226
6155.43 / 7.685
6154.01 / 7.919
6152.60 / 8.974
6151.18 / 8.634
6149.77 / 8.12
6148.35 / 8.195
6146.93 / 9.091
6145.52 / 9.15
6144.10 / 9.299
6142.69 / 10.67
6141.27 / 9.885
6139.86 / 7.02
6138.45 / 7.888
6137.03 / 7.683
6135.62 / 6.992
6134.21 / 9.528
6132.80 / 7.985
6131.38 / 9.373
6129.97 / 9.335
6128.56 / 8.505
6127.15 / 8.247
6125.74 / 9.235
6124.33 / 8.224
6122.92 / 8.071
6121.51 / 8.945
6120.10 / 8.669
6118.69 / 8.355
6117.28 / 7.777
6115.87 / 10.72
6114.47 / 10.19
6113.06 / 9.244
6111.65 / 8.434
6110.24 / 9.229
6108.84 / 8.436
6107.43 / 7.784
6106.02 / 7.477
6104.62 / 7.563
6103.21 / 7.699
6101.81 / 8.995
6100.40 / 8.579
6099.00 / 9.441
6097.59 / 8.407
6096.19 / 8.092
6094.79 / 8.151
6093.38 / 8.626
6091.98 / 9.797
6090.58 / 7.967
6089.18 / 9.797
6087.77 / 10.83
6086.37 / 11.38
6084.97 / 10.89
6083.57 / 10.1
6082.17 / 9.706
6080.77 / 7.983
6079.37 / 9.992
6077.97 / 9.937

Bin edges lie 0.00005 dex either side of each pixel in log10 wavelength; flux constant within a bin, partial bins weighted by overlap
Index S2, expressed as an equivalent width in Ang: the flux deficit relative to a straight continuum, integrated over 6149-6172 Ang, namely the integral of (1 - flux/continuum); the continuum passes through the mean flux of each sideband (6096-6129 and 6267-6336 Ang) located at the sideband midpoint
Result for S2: 1.9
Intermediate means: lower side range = 8.61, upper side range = 9.37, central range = 8.07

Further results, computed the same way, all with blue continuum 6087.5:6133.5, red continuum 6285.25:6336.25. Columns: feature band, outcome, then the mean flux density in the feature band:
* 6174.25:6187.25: 1.3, 8.15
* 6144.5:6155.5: 0.5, 8.54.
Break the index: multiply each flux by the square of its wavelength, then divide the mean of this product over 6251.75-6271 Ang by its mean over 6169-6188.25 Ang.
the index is 1.0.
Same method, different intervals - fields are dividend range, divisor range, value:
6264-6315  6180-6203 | 1.24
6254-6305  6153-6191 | 1.24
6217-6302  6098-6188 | 1.08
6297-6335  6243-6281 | 1.26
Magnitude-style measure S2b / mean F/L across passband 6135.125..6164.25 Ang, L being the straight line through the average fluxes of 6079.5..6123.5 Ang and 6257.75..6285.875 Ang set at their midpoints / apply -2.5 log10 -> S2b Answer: 0.053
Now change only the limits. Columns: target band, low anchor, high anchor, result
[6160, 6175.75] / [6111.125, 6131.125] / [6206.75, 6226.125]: 0.088 mag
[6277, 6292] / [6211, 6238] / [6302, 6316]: 0.146 mag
